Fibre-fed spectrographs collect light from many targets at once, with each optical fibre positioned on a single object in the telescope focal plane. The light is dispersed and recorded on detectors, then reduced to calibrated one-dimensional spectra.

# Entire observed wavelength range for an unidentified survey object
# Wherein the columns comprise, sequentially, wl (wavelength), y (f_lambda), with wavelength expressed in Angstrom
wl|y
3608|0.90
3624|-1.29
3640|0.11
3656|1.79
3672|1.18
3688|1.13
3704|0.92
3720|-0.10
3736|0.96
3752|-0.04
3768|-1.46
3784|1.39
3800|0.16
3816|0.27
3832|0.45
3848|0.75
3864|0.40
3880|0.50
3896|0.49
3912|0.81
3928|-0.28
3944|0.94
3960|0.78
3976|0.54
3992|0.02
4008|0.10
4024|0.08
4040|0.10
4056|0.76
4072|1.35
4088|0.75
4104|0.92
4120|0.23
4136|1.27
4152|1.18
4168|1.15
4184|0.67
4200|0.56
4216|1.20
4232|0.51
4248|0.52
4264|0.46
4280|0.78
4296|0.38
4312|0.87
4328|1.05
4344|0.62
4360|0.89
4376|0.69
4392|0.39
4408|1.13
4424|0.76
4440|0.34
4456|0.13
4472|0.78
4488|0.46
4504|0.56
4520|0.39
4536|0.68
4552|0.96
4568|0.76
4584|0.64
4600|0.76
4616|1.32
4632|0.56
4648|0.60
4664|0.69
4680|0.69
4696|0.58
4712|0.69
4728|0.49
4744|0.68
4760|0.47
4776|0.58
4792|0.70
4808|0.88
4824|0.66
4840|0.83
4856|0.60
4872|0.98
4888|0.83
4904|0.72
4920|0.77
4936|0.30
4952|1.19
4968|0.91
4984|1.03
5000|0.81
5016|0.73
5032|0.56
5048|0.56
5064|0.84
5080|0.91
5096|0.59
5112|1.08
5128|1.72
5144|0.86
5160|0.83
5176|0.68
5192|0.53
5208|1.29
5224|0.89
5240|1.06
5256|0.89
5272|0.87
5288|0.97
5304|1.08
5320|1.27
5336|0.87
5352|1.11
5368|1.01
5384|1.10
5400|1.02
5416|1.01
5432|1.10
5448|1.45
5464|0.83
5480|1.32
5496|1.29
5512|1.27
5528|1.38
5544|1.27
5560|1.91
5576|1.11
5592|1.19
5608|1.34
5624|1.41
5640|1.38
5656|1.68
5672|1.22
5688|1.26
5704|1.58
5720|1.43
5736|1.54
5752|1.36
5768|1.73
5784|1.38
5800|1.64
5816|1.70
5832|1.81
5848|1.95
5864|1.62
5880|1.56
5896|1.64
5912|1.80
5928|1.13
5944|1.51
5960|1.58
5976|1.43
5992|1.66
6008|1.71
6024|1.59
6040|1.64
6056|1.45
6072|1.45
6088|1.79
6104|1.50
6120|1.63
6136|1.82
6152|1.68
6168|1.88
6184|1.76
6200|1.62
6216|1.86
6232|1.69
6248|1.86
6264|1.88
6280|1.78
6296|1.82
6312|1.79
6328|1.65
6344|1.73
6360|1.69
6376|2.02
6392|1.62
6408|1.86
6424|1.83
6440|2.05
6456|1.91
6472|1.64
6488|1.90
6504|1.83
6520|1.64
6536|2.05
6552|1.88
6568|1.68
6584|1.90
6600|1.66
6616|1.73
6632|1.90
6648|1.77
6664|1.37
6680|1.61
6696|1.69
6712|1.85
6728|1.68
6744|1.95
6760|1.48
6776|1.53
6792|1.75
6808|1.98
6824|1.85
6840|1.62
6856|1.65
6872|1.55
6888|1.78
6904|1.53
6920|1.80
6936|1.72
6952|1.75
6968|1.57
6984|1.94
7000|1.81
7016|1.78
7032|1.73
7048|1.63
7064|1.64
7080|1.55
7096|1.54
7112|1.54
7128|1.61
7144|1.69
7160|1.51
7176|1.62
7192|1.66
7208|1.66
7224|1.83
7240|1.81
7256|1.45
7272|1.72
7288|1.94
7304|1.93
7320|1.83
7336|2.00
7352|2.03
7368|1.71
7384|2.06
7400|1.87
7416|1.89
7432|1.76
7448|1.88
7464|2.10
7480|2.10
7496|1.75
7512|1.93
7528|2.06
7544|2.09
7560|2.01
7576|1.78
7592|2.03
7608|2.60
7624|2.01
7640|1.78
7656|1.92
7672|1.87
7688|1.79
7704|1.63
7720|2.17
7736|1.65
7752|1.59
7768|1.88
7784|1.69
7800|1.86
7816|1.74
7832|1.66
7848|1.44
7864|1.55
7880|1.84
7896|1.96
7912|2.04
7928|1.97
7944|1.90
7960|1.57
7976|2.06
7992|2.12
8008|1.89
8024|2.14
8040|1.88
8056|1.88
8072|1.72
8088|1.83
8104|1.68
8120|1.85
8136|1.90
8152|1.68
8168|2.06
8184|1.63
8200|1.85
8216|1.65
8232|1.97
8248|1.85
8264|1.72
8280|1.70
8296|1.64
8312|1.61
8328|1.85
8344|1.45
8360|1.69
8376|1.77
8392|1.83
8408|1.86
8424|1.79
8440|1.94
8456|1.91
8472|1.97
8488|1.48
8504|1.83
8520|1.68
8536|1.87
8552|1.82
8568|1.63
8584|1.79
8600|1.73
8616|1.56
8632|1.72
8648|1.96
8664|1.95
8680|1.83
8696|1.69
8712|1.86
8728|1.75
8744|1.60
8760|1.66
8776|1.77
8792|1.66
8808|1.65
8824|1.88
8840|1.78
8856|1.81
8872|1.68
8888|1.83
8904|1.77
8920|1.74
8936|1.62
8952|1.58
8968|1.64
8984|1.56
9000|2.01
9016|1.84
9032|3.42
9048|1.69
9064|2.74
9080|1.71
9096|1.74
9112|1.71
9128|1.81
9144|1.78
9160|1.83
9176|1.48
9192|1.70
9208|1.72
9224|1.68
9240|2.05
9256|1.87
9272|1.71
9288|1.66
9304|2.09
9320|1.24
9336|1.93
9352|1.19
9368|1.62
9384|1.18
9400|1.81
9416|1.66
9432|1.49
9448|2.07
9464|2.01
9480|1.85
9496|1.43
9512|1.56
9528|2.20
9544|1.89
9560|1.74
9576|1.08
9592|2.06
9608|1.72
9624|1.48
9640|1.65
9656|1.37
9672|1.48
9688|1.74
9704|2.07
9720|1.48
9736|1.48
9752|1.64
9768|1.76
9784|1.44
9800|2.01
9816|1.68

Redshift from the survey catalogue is 0.38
